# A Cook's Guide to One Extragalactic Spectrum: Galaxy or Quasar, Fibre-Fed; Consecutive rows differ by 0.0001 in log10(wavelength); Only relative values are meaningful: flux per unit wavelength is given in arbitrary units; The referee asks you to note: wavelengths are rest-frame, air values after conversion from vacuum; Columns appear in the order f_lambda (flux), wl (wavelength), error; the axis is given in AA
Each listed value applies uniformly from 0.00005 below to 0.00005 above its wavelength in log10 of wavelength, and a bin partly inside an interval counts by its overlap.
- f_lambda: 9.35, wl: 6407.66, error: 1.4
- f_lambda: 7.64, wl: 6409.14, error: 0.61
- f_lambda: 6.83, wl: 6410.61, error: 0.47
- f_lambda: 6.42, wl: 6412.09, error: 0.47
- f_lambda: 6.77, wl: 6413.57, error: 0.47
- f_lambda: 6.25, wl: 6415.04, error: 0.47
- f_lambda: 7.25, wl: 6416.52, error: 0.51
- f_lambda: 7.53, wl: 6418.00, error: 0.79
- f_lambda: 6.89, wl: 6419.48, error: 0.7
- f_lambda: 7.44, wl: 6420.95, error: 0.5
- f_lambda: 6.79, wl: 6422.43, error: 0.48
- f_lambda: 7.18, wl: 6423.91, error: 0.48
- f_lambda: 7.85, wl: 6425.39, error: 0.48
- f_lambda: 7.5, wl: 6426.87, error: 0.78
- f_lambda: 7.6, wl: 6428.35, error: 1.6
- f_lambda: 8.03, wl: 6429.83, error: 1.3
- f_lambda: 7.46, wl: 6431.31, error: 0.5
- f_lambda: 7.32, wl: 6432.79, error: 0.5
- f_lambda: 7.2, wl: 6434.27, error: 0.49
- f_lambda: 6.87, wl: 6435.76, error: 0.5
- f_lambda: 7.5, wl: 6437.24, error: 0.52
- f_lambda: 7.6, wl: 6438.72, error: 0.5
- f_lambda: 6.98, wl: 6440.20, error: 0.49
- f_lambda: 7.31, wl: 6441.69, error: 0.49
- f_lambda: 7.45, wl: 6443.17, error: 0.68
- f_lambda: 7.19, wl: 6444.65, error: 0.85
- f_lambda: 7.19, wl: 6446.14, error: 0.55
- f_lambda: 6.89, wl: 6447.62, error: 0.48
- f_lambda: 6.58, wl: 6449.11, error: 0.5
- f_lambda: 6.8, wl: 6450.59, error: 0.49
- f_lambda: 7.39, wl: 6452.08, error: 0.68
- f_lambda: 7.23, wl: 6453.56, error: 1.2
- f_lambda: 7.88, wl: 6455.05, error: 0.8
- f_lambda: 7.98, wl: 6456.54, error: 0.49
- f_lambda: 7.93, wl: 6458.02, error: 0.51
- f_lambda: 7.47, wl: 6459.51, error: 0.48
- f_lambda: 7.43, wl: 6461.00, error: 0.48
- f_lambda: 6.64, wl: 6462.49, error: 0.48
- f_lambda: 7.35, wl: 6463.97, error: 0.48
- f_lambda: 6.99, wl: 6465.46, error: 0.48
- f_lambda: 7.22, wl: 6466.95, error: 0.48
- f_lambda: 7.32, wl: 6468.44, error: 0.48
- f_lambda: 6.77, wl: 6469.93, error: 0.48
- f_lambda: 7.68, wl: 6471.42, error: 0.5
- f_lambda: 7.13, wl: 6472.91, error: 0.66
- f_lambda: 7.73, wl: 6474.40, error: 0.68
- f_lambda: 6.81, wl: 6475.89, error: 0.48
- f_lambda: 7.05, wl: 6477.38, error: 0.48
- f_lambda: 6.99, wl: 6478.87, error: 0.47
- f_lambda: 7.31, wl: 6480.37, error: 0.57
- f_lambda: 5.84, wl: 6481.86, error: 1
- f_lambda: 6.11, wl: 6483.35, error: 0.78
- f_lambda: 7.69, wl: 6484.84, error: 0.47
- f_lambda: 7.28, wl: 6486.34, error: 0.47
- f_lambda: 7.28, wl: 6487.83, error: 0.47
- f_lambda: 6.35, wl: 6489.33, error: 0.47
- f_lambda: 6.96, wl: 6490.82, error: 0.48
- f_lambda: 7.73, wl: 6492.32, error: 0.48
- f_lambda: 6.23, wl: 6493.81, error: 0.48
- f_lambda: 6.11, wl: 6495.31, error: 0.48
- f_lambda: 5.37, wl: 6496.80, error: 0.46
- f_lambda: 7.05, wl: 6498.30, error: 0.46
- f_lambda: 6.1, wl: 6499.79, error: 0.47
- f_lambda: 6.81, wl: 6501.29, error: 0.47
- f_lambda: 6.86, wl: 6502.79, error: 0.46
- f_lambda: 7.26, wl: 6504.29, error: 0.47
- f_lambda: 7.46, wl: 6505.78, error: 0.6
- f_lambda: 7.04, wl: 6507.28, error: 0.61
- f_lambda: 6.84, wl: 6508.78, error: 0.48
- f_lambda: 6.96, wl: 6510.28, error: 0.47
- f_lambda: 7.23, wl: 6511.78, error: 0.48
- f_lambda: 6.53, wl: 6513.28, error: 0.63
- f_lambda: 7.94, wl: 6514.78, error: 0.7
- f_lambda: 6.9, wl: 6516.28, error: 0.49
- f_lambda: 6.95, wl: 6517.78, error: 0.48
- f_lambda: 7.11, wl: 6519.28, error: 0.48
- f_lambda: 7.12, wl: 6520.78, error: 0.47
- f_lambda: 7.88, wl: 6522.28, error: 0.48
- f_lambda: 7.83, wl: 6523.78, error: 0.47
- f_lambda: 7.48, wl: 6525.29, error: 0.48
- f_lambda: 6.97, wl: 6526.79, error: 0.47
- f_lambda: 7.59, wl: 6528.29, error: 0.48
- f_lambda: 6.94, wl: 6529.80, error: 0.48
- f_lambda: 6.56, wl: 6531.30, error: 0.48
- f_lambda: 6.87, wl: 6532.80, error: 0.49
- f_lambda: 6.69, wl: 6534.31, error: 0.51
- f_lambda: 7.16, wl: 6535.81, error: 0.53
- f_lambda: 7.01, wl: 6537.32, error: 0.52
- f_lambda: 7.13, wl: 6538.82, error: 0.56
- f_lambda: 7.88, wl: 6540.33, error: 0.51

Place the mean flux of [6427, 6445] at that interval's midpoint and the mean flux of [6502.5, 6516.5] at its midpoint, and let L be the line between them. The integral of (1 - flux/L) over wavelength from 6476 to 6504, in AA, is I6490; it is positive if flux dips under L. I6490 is 1.8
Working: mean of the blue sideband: 7.39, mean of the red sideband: 7.12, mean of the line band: 6.74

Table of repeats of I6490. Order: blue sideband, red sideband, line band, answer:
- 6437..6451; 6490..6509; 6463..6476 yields -0.50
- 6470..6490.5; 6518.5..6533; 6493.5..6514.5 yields 1.16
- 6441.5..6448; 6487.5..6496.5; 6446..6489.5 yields -1.22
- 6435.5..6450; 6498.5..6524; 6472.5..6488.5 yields 0.24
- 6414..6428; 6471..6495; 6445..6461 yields -0.57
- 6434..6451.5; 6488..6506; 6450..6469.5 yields -1.01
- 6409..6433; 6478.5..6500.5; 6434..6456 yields -0.58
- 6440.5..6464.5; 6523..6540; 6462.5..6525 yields 1.75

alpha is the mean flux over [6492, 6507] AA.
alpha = 6.68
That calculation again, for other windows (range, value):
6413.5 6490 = 7.2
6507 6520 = 7.05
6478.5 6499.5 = 6.72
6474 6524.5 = 6.96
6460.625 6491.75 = 7.04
